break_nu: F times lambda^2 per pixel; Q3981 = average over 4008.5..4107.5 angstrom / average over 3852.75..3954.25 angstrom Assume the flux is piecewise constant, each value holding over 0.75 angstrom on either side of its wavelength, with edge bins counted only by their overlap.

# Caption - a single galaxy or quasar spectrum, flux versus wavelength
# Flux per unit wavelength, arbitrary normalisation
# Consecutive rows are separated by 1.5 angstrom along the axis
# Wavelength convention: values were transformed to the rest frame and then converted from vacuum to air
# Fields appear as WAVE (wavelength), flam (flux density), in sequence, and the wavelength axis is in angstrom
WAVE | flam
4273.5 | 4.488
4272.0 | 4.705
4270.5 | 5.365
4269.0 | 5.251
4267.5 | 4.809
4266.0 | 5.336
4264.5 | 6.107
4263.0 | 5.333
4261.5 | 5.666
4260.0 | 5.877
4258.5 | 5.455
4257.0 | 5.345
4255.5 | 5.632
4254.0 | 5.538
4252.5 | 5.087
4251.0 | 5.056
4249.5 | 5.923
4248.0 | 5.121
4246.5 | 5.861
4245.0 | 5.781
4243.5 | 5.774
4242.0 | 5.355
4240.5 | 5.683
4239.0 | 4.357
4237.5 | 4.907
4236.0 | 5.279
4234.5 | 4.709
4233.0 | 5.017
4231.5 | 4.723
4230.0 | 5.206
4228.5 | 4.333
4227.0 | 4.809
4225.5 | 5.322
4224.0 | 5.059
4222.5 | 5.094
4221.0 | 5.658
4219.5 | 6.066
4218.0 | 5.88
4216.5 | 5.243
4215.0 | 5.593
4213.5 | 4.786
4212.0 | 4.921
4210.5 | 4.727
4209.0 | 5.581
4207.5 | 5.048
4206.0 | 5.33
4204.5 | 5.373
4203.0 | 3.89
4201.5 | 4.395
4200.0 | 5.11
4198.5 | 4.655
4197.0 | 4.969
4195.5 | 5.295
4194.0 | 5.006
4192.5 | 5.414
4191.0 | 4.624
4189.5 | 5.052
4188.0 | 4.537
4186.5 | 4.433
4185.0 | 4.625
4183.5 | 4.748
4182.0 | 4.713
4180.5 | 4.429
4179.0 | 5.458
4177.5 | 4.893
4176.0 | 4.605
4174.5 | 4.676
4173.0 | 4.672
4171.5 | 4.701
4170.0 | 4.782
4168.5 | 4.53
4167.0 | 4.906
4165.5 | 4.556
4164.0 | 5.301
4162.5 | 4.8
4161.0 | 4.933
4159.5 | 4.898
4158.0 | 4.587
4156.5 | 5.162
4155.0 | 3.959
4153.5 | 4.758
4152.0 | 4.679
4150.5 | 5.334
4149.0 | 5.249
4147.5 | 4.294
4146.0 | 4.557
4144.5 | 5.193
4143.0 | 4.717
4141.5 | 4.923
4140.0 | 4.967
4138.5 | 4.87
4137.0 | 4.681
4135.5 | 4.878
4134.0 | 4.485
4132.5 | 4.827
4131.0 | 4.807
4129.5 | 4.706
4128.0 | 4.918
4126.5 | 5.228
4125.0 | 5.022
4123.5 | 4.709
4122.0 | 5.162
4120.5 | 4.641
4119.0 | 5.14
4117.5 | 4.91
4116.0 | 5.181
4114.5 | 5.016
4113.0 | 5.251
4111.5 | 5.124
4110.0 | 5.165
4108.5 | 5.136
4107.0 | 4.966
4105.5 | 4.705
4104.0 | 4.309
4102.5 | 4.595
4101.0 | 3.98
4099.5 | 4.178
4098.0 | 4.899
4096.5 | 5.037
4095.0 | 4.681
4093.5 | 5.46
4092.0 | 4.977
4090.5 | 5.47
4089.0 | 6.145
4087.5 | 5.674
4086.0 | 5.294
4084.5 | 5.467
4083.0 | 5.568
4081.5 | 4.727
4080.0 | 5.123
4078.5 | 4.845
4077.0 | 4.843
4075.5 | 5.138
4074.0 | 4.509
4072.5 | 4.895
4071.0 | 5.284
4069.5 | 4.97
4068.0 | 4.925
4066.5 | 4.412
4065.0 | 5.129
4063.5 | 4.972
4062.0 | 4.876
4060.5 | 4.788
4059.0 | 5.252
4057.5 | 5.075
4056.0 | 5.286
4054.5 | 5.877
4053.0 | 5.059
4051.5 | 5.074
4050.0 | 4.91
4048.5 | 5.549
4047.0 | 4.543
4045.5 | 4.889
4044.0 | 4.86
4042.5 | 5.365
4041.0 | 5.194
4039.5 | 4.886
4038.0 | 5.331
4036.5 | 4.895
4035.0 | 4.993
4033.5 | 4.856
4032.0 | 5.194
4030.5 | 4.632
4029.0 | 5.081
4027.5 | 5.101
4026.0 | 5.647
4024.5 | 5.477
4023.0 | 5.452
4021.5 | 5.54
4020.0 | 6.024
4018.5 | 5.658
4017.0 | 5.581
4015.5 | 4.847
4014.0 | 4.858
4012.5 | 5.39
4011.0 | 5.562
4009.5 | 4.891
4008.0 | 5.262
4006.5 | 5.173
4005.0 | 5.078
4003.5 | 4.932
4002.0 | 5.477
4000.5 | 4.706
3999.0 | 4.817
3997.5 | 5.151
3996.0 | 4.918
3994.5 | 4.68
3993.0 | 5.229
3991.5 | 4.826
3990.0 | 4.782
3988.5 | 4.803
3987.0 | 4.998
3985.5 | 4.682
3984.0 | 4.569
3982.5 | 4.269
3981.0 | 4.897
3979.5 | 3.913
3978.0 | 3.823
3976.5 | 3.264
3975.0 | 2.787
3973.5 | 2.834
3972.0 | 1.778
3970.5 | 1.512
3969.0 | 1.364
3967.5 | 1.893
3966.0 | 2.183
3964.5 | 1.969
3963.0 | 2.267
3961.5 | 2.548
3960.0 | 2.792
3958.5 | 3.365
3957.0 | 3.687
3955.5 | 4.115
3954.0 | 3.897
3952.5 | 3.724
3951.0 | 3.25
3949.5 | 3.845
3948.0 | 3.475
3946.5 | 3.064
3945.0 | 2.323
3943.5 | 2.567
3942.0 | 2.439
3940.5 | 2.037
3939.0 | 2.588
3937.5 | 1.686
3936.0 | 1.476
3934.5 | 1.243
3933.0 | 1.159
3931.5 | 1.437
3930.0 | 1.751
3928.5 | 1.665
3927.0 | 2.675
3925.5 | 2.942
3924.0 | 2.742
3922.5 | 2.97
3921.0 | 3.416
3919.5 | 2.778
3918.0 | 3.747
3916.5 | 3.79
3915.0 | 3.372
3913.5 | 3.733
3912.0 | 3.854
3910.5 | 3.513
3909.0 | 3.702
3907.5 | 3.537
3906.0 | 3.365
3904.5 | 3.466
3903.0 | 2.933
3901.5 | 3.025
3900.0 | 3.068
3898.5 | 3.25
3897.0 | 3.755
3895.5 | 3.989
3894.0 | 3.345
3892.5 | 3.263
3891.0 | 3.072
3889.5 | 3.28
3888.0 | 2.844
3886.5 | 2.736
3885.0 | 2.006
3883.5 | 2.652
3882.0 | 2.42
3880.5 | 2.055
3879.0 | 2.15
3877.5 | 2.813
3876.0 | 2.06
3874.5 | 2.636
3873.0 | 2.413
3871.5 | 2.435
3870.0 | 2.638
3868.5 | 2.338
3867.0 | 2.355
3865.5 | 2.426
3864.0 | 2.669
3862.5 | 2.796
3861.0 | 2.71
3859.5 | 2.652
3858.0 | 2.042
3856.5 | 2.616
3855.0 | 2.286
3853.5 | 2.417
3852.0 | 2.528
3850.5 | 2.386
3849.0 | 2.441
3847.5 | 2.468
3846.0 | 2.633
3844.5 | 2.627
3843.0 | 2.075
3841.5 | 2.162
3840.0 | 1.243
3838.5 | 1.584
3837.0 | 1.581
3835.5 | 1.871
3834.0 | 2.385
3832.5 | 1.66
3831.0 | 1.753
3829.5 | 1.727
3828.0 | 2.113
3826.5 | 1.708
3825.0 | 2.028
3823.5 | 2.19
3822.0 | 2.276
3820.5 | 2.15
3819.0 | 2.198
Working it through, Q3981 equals 1.98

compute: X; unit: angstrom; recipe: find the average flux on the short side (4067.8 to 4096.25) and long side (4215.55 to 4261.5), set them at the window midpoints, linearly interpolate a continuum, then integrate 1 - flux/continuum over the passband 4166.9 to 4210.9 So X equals 3.6 angstrom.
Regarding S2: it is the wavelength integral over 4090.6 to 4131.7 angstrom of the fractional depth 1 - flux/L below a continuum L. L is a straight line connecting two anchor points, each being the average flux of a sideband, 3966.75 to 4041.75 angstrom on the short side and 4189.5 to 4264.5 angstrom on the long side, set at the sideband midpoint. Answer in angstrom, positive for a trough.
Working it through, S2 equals 0.1 angstrom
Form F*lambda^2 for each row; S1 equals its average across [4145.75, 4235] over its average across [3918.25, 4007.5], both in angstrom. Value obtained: 1.65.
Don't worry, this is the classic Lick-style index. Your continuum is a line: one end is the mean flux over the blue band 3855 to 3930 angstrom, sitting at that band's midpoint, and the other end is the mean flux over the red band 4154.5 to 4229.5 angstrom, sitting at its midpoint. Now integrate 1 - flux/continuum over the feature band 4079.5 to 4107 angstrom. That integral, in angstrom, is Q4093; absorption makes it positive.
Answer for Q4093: -4.9 angstrom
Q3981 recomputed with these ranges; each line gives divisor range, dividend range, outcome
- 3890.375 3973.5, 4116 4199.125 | 1.90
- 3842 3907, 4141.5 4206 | 2.06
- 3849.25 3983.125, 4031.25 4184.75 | 1.94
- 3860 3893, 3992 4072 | 2.15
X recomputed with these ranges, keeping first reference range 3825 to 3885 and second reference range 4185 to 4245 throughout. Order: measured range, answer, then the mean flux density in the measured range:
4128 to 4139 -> -0.83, 4.76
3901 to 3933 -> -3.42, 3.02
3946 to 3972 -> 1.78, 2.85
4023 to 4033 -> -4.42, 5.2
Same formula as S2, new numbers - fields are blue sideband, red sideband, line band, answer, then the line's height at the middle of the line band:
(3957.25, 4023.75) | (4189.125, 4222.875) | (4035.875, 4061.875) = -3.78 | 4.46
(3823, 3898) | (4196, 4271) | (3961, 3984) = 3.27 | 3.27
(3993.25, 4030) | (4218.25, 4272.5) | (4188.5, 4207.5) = 1.29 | 5.29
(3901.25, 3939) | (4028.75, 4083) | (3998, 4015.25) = -3.65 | 4.21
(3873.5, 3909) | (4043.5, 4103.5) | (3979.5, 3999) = -3.40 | 4.07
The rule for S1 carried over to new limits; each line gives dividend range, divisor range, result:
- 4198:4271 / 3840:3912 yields 2.28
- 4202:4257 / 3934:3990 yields 1.94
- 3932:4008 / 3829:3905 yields 1.45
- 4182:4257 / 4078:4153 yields 1.08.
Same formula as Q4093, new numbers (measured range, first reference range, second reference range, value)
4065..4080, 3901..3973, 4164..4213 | -3.9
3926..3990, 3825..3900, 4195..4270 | 6.0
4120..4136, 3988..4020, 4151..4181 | 0.0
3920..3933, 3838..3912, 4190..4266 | 2.9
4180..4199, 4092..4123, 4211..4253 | 1.1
